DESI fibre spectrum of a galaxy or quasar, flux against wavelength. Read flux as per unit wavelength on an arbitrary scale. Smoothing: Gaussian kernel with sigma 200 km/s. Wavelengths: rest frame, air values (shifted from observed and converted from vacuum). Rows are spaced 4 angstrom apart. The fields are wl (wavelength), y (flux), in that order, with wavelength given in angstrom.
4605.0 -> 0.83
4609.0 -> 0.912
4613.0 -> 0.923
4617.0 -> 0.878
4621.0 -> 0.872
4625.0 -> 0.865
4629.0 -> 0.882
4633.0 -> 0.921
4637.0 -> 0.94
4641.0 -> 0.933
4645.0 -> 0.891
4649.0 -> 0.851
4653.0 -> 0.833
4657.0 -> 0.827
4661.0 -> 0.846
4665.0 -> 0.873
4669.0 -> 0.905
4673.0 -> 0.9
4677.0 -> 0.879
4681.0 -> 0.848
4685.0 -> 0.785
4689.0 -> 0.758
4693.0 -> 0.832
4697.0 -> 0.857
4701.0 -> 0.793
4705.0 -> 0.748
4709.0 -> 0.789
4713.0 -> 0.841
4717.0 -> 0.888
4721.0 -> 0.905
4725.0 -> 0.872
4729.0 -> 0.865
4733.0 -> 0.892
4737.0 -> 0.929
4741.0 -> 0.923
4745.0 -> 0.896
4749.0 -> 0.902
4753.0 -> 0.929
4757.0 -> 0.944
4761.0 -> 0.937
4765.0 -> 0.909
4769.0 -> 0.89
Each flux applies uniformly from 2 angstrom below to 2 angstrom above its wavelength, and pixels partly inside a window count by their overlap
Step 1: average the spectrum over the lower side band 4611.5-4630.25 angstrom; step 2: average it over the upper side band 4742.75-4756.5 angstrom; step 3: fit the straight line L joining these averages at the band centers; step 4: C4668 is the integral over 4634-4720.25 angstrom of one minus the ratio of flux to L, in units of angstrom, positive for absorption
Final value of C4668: 4.4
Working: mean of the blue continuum 0.883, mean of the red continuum 0.913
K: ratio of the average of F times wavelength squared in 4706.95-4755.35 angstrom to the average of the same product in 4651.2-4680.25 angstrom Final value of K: 1.1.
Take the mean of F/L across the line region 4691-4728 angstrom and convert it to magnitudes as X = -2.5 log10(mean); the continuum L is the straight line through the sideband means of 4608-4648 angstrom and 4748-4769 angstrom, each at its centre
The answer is 0.10 mag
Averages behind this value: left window 0.9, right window 0.922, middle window 0.837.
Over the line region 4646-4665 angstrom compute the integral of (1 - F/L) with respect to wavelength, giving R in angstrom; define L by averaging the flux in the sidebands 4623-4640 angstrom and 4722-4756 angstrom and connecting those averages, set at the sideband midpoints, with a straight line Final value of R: 1.2 angstrom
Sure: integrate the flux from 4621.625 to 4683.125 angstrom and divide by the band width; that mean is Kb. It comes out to 0.879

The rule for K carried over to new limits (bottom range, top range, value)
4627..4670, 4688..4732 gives 0.97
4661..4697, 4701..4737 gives 1.02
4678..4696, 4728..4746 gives 1.14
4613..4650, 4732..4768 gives 1.08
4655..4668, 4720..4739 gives 1.08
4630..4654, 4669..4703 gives 0.95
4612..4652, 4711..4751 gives 1.04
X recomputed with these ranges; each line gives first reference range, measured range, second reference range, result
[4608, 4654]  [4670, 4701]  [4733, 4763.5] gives 0.086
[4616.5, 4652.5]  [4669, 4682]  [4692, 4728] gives -0.026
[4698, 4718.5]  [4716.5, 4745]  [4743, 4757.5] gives -0.037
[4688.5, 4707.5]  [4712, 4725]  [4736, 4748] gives -0.033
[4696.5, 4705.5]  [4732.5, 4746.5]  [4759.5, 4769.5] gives -0.054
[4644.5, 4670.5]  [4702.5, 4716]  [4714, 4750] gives 0.109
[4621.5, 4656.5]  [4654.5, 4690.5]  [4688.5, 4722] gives 0.009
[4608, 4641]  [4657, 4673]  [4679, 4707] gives -0.037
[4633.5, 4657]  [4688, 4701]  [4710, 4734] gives 0.078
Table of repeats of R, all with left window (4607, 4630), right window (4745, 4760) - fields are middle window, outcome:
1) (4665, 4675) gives 0.1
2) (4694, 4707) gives 1.5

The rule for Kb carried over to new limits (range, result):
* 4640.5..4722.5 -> 0.845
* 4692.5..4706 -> 0.809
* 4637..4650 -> 0.902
